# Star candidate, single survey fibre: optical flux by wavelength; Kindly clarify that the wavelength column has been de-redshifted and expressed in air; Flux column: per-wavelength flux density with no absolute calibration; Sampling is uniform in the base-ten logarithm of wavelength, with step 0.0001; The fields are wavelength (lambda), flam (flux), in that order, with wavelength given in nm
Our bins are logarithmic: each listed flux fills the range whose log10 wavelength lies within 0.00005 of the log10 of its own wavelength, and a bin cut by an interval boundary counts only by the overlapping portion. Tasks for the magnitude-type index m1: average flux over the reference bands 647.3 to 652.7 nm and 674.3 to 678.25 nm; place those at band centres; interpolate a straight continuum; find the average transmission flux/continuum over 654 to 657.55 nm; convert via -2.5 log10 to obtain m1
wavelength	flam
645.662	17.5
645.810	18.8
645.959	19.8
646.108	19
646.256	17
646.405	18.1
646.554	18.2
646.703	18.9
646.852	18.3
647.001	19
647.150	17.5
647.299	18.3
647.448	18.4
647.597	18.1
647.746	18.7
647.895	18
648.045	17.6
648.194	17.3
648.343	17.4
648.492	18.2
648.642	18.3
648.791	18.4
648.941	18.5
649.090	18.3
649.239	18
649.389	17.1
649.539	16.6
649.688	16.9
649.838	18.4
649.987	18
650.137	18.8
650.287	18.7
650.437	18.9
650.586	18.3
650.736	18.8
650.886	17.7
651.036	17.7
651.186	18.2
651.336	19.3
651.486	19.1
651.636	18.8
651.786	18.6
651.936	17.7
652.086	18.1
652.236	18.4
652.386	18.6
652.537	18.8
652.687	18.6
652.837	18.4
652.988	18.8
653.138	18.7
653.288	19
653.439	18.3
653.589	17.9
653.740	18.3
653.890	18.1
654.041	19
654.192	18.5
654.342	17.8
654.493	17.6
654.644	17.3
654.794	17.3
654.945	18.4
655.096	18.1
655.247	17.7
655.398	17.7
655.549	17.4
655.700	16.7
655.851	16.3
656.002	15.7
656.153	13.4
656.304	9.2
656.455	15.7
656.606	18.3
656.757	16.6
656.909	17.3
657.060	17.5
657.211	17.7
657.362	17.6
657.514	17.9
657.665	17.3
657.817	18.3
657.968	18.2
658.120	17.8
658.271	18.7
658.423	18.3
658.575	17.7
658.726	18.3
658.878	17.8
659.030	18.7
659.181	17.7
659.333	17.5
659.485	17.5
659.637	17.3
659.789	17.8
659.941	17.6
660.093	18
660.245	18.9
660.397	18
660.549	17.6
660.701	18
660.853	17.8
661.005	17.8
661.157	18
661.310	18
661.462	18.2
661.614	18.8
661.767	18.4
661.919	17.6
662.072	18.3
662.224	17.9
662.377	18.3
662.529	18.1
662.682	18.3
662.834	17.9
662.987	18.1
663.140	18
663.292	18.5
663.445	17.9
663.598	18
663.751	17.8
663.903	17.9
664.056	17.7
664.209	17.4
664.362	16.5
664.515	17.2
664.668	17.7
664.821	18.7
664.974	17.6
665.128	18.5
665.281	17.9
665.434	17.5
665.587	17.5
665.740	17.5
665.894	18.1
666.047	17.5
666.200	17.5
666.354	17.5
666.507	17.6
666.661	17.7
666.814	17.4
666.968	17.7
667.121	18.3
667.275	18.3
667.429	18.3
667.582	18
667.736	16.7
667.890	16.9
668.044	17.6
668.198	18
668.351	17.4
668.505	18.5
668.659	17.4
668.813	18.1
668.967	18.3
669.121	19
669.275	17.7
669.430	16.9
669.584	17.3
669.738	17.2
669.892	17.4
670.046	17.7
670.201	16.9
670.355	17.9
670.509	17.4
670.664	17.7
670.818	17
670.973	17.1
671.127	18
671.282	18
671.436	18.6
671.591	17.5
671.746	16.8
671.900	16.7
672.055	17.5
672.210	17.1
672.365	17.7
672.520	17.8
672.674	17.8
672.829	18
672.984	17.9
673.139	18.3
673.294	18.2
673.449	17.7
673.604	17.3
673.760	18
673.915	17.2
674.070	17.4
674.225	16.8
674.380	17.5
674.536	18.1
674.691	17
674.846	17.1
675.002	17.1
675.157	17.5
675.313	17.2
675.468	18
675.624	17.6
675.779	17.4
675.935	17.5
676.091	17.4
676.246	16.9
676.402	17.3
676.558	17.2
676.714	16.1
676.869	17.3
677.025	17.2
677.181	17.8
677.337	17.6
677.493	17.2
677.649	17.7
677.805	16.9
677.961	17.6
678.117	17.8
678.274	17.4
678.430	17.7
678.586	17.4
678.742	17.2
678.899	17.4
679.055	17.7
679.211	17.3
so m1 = 0.07 mag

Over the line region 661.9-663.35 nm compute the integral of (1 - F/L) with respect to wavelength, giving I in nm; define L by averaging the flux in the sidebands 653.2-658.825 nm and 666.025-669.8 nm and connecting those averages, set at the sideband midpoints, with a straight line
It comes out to -0.05 nm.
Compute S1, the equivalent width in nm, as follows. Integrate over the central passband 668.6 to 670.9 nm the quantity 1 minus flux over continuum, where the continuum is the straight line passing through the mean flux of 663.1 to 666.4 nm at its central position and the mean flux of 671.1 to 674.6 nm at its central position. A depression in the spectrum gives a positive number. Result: 0.01 nm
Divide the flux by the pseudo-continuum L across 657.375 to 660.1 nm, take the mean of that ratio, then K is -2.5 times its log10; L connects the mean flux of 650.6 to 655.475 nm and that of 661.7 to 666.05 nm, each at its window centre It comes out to 0.01 mag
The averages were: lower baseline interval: 18.3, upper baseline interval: 17.9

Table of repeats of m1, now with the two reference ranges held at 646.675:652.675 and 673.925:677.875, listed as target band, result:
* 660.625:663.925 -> -0.02 mag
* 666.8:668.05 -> -0.01 mag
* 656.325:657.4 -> 0.07 mag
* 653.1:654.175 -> -0.02 mag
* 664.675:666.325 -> -0.01 mag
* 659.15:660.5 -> 0.00 mag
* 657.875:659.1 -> -0.02 mag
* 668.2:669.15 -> -0.03 mag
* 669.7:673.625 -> -0.01 mag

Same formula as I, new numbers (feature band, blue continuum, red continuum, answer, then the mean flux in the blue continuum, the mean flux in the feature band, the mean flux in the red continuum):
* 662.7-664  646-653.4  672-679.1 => -0.01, 18.3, 18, 17.5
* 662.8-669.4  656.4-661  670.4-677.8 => -0.06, 17.8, 17.8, 17.5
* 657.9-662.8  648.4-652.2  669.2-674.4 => -0.04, 18.2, 18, 17.5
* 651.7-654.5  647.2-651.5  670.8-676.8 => -0.06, 18.1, 18.4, 17.5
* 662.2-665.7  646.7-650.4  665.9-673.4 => -0.02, 18.1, 17.9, 17.7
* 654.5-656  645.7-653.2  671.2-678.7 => 0.06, 18.3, 17.4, 17.5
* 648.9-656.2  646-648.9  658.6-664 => 0.04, 18.2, 18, 18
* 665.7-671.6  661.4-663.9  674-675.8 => 0.03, 18.1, 17.7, 17.4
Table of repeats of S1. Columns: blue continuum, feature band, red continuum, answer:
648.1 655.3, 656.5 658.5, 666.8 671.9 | 0.03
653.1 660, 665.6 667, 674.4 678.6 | -0.02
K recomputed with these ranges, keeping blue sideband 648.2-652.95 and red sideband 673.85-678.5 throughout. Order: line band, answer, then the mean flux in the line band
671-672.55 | 0.00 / 17.5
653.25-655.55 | 0.00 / 18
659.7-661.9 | -0.01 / 18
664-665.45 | 0.00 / 17.7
